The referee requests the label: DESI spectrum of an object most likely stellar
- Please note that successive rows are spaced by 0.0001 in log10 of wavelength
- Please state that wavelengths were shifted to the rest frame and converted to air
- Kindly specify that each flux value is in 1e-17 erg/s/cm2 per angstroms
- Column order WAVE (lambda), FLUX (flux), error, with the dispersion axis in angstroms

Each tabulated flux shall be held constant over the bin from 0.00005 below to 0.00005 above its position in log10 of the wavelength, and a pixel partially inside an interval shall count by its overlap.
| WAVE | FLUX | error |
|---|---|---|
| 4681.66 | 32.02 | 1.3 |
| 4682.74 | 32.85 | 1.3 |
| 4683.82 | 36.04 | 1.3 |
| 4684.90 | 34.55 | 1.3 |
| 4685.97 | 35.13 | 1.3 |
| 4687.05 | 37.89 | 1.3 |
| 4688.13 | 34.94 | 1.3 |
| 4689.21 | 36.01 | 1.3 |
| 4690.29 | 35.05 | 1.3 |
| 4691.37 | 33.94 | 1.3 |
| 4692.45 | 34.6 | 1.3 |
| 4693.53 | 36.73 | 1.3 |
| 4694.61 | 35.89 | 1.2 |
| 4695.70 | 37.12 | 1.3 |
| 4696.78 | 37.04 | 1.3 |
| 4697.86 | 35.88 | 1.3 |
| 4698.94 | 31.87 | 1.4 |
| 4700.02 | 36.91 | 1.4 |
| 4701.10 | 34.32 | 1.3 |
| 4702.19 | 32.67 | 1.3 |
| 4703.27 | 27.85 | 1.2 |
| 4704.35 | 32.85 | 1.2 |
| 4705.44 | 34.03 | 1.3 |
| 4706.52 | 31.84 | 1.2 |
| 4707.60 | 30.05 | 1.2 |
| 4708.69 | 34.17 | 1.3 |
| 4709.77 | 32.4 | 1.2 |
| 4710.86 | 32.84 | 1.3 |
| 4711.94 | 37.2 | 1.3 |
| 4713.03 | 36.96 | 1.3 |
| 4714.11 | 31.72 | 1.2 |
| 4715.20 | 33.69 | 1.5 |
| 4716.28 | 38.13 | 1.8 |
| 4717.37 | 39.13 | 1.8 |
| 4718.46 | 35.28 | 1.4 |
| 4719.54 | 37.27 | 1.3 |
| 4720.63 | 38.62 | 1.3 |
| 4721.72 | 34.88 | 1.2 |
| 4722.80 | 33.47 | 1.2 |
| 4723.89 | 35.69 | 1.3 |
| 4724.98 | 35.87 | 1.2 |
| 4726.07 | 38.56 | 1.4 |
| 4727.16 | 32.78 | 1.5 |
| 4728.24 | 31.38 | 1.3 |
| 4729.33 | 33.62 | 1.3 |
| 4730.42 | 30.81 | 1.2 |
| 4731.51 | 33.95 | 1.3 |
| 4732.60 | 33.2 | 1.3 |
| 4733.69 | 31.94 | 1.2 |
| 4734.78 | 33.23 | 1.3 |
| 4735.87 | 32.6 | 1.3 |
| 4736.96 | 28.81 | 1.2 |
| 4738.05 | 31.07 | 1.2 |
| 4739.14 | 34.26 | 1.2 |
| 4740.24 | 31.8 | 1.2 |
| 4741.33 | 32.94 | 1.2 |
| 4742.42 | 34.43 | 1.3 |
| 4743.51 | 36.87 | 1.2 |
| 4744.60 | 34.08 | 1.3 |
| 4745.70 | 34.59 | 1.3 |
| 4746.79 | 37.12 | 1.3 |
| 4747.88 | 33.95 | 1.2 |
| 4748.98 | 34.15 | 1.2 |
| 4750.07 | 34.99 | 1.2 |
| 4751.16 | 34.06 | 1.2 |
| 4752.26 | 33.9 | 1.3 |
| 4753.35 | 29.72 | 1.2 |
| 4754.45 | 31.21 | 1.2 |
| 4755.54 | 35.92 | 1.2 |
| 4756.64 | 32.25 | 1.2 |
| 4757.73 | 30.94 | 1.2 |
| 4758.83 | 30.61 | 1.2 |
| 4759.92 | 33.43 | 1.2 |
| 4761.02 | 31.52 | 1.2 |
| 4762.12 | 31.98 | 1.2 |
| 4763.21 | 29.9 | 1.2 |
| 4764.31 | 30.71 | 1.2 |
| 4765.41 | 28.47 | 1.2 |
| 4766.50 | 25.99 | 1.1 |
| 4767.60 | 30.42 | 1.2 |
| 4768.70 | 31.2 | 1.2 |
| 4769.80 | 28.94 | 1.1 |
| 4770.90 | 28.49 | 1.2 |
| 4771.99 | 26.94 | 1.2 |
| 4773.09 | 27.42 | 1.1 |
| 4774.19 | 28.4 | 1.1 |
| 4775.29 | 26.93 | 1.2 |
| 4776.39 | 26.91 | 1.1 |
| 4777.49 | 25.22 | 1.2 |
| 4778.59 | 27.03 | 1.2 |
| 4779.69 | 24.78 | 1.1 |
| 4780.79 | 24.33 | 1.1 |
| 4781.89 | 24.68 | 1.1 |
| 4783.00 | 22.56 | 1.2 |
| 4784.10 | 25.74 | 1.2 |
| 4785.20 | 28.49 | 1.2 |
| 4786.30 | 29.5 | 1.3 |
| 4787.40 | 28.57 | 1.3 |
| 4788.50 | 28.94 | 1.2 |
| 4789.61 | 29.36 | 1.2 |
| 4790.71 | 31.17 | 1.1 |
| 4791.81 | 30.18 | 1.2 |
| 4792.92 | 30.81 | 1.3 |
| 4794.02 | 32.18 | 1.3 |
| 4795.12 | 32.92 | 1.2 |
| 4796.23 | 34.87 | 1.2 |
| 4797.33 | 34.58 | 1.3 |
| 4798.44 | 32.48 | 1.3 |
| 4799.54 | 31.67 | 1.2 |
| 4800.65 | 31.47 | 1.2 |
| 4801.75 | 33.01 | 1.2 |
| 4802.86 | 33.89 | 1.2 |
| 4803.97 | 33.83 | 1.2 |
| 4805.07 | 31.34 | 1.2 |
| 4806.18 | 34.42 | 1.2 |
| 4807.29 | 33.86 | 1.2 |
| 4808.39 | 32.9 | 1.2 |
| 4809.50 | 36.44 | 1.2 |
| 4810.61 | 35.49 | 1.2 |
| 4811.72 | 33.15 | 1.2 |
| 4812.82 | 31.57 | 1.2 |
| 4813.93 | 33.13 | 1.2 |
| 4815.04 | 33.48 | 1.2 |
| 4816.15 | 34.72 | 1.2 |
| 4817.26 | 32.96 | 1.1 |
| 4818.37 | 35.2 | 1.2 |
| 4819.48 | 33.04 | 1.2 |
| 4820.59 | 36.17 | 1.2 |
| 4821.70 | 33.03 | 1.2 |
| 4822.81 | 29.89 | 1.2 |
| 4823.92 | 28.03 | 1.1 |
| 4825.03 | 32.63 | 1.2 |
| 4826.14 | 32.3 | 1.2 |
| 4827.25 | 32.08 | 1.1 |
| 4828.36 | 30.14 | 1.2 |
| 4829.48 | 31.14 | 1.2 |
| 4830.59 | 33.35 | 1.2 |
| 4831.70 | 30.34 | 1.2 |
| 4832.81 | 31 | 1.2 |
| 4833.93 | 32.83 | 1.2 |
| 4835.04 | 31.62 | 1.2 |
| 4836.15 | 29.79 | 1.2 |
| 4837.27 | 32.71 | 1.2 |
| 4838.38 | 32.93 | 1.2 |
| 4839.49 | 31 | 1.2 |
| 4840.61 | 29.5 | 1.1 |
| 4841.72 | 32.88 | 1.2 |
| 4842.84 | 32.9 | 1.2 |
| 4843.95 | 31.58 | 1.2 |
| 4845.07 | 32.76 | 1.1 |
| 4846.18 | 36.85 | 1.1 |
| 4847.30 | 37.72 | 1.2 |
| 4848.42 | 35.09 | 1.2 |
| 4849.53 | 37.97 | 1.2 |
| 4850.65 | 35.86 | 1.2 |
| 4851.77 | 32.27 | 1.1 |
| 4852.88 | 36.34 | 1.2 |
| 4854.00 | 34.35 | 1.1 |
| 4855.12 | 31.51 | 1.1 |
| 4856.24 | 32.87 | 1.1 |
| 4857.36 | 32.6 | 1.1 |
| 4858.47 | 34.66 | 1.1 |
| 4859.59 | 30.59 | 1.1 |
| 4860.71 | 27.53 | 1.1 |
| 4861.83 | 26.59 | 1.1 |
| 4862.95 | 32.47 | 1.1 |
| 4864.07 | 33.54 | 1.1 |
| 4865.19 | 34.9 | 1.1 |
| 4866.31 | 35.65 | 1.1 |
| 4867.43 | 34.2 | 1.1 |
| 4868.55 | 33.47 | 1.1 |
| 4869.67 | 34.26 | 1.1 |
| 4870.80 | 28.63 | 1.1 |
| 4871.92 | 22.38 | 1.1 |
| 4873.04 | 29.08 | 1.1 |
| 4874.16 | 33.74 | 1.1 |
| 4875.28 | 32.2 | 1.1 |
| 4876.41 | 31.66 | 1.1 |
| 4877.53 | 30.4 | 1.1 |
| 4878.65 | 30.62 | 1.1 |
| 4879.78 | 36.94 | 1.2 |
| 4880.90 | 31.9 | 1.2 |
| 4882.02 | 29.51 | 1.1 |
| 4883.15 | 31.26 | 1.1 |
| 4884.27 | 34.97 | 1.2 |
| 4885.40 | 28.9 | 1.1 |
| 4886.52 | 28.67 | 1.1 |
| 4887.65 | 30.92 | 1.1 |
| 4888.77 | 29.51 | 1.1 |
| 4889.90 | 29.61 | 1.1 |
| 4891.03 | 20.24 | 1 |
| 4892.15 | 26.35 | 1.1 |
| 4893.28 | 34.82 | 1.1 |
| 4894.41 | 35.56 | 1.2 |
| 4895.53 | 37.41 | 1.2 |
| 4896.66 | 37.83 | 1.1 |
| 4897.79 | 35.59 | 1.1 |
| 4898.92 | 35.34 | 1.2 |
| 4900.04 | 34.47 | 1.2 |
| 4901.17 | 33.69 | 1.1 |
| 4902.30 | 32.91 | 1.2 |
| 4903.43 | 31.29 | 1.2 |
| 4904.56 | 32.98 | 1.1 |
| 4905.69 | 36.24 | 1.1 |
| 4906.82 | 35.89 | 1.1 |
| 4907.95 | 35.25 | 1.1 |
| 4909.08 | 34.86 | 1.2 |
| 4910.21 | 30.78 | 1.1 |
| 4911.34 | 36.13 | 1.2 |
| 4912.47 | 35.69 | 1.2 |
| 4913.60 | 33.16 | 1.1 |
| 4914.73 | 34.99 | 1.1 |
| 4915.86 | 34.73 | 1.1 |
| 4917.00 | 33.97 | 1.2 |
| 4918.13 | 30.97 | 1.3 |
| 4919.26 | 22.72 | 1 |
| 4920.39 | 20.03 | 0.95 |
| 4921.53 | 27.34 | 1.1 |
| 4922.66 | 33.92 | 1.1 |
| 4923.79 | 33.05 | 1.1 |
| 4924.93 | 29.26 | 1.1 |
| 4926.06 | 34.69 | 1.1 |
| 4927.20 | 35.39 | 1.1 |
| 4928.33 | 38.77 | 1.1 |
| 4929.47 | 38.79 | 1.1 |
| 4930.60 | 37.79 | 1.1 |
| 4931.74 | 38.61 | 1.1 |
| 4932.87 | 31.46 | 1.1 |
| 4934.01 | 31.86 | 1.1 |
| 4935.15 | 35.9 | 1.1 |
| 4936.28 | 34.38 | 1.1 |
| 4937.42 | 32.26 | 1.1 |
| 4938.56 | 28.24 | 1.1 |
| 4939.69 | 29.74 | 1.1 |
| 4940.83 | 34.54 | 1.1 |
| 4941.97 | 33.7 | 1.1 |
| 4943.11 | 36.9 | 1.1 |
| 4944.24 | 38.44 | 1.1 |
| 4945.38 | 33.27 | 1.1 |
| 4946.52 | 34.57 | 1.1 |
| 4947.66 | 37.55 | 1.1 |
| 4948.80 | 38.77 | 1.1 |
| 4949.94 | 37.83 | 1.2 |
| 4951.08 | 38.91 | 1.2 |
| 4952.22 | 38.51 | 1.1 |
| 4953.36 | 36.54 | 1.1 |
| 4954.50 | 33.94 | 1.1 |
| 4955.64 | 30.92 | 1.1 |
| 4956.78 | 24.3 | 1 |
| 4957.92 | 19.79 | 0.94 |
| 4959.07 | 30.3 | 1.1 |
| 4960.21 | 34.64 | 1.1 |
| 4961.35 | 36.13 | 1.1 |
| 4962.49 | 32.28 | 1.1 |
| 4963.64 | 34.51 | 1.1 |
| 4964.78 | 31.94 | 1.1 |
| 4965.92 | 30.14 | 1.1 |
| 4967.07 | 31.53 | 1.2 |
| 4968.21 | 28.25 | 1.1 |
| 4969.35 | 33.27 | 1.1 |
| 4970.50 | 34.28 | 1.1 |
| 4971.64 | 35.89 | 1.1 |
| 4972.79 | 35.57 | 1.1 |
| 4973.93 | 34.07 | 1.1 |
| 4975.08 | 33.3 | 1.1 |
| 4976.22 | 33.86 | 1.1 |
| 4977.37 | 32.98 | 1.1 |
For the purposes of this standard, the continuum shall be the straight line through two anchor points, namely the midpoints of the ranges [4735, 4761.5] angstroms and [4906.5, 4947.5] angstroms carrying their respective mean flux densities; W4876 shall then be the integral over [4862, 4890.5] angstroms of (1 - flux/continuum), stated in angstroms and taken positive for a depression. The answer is 1.6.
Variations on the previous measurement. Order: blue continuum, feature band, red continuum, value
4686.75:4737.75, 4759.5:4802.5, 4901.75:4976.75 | 6.00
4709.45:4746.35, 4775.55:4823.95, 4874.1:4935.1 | 3.61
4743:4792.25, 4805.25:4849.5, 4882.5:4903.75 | -2.68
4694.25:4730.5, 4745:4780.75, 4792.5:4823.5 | 3.59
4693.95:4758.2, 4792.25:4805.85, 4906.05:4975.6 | 0.41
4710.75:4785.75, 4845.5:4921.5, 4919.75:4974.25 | 1.04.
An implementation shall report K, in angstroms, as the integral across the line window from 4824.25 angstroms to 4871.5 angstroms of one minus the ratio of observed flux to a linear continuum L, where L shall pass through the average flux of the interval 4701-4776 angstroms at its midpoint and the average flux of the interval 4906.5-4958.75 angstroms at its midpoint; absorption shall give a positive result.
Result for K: 0.7 angstroms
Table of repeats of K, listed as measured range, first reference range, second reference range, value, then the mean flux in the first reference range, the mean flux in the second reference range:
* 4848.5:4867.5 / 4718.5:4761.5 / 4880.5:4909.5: -0.23 angstroms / 33.6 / 32.5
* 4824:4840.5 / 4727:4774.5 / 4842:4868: 0.81 angstroms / 31.9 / 33.5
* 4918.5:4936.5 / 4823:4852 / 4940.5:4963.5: 0.57 angstroms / 32.6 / 34.1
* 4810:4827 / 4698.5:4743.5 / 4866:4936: 0.08 angstroms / 33.8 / 32.6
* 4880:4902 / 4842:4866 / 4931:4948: 1.10 angstroms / 33.4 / 34.1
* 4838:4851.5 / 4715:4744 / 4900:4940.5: -0.14 angstroms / 34.2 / 33.1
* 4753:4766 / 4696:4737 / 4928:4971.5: 1.02 angstroms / 34.1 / 33.8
